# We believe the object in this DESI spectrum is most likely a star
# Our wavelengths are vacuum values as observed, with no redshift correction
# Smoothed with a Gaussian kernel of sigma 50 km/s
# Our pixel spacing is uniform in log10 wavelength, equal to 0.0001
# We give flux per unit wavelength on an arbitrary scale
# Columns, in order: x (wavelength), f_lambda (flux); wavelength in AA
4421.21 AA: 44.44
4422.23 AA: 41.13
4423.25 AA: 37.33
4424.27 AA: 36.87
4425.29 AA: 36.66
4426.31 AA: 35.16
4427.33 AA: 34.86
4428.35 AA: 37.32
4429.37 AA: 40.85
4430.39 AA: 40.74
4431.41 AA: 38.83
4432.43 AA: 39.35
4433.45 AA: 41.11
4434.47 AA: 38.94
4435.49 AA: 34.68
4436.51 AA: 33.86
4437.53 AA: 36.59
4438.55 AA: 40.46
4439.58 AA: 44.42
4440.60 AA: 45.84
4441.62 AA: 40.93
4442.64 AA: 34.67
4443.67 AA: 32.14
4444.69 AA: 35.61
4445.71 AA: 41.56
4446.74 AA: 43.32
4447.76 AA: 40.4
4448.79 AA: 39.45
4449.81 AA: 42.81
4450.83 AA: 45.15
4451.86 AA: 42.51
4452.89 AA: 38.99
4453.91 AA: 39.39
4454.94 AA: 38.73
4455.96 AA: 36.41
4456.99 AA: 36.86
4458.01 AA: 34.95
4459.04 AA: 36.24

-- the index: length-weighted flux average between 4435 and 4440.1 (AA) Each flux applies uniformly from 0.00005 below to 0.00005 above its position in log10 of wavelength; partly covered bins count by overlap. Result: 38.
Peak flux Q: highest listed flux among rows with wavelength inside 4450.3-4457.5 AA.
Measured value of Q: 45.15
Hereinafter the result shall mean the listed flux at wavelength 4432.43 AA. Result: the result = 39.35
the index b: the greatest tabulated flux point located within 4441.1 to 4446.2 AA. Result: 41.56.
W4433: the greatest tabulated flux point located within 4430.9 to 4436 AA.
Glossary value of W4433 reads 41.11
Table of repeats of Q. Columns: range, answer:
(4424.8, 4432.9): 40.85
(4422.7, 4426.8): 37.33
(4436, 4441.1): 45.84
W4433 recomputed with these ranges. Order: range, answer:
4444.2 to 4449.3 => 43.32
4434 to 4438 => 38.94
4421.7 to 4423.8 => 41.13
